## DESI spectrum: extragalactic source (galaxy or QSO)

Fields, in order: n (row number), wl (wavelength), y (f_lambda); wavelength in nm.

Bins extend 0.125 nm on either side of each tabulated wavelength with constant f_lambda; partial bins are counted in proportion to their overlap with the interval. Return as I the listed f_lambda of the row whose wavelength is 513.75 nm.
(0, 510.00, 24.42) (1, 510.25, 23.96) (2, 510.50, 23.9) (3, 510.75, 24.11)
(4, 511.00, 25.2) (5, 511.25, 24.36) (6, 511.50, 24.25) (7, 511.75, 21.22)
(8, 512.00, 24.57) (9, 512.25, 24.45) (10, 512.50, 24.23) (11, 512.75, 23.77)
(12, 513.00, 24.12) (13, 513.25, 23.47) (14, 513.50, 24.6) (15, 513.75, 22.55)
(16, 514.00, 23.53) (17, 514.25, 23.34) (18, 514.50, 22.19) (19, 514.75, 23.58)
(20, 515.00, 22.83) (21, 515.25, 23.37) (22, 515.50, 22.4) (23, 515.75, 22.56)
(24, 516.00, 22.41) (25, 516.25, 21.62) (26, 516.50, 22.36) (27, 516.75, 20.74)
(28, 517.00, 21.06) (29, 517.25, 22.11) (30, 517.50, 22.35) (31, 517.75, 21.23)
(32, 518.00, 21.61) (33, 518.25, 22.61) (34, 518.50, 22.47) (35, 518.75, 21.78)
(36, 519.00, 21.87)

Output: 22.55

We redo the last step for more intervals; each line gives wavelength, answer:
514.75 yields 23.58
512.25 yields 24.45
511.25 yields 24.36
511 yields 25.2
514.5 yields 22.19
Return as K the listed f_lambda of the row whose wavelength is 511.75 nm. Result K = 21.22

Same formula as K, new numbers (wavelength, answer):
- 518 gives 21.61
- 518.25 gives 22.61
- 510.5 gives 23.9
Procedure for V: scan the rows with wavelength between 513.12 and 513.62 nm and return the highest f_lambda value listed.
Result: 24.6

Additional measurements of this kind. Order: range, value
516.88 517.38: 22.11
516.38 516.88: 22.36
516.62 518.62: 22.61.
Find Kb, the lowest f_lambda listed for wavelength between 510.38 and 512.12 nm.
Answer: 21.22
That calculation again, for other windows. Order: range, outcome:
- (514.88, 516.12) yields 22.4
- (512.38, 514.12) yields 22.55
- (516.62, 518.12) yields 20.74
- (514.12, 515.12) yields 22.19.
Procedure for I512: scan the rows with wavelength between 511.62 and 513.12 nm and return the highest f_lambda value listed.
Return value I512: 24.57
